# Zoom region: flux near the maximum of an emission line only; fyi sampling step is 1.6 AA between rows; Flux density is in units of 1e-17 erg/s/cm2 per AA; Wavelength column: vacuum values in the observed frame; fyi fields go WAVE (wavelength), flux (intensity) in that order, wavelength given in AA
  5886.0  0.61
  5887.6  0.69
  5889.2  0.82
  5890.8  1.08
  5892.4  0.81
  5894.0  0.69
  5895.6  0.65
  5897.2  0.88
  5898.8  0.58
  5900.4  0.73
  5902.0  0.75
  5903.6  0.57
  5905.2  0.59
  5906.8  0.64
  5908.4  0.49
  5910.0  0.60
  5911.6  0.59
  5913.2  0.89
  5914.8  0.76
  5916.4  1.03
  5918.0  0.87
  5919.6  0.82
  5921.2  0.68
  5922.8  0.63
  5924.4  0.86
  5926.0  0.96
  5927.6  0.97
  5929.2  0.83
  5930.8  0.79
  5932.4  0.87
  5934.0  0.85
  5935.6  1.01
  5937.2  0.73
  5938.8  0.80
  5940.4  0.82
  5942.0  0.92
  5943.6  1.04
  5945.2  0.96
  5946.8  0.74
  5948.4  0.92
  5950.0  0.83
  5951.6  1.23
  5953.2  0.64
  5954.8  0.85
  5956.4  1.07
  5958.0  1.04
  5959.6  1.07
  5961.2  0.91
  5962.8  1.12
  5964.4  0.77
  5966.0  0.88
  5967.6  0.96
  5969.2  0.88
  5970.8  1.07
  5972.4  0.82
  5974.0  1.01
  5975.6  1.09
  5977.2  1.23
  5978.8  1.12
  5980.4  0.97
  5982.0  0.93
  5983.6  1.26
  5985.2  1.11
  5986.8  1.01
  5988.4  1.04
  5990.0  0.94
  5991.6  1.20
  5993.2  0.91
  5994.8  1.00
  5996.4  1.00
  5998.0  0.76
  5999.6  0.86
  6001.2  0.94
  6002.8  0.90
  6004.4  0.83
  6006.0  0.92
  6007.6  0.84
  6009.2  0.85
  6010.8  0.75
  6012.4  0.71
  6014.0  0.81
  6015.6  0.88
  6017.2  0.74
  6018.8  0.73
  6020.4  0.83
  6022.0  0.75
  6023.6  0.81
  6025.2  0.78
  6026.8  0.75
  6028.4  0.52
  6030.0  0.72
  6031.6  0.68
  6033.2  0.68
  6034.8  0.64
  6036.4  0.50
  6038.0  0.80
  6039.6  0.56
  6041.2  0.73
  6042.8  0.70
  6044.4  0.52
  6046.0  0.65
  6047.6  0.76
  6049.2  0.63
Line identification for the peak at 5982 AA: C III] 1909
